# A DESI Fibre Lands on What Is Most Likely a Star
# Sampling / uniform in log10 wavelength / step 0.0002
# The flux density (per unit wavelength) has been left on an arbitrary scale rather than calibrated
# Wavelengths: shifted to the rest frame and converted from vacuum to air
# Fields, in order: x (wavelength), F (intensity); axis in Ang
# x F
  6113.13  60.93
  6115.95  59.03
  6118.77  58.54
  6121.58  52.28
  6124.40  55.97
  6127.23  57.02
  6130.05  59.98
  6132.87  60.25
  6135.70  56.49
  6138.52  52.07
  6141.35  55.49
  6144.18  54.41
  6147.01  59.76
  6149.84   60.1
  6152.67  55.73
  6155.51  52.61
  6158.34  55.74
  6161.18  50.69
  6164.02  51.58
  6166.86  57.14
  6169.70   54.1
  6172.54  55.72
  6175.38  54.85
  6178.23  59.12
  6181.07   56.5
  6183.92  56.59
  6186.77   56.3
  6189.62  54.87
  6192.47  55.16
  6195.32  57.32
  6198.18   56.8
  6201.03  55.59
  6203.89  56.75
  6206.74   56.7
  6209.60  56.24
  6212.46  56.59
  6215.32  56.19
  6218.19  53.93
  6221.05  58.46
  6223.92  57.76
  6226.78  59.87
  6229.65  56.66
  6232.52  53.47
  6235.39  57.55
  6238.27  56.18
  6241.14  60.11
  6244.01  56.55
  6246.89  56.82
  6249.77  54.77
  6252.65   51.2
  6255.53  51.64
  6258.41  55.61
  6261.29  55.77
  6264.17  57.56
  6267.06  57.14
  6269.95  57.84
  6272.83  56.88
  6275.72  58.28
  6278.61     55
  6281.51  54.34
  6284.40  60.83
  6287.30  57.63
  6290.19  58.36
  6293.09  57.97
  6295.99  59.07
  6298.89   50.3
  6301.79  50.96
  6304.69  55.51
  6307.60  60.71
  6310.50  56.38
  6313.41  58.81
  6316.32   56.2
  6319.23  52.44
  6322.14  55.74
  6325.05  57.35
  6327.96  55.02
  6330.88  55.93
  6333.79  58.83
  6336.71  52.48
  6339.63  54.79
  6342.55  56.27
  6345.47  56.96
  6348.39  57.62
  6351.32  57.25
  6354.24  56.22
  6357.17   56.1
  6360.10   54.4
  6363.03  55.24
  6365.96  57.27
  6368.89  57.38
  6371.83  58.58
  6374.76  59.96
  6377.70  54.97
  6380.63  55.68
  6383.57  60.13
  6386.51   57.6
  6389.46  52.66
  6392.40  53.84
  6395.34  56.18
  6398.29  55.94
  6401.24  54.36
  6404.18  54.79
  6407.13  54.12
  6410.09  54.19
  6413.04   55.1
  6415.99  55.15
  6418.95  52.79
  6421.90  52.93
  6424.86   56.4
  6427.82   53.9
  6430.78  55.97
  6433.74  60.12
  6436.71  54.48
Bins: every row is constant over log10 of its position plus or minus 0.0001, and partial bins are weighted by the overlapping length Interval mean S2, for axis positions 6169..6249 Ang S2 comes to 56.5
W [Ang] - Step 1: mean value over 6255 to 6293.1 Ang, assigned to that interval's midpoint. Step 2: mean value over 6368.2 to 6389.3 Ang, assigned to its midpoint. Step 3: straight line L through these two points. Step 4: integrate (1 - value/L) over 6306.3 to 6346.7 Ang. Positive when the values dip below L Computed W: 0.6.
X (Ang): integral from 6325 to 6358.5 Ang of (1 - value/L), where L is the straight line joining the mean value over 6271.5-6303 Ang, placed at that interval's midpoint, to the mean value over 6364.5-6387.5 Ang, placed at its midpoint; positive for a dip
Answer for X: 0.6 Ang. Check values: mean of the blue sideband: 56.4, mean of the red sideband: 57.7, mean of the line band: 56.2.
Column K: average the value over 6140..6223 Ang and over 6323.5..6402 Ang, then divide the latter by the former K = 1.01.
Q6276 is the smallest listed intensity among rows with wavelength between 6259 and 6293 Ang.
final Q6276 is 54.34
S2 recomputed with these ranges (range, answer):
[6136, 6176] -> 55.1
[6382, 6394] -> 56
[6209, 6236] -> 56.7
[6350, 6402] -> 56.3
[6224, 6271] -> 56.2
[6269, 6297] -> 57.6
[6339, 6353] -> 56.7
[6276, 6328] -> 56.3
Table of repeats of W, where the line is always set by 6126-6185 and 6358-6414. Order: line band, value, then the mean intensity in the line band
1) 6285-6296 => -0.5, 58.3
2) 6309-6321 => 0.0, 56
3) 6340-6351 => -0.2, 56.8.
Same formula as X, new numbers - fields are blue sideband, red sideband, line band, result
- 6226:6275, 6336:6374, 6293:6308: 0.3 Ang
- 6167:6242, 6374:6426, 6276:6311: -0.3 Ang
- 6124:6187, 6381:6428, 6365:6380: -0.6 Ang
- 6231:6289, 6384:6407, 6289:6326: -0.1 Ang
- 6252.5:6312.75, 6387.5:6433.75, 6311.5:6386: -1.3 Ang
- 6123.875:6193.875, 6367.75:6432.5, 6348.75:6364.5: -0.1 Ang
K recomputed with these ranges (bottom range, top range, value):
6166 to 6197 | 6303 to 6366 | 1.00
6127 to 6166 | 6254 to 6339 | 1.01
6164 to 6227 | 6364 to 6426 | 0.99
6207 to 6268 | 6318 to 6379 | 1.00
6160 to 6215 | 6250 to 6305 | 1.00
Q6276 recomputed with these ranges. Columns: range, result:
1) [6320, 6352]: 52.48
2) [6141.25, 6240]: 50.69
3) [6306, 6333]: 52.44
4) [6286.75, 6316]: 50.3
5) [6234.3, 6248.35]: 56.18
